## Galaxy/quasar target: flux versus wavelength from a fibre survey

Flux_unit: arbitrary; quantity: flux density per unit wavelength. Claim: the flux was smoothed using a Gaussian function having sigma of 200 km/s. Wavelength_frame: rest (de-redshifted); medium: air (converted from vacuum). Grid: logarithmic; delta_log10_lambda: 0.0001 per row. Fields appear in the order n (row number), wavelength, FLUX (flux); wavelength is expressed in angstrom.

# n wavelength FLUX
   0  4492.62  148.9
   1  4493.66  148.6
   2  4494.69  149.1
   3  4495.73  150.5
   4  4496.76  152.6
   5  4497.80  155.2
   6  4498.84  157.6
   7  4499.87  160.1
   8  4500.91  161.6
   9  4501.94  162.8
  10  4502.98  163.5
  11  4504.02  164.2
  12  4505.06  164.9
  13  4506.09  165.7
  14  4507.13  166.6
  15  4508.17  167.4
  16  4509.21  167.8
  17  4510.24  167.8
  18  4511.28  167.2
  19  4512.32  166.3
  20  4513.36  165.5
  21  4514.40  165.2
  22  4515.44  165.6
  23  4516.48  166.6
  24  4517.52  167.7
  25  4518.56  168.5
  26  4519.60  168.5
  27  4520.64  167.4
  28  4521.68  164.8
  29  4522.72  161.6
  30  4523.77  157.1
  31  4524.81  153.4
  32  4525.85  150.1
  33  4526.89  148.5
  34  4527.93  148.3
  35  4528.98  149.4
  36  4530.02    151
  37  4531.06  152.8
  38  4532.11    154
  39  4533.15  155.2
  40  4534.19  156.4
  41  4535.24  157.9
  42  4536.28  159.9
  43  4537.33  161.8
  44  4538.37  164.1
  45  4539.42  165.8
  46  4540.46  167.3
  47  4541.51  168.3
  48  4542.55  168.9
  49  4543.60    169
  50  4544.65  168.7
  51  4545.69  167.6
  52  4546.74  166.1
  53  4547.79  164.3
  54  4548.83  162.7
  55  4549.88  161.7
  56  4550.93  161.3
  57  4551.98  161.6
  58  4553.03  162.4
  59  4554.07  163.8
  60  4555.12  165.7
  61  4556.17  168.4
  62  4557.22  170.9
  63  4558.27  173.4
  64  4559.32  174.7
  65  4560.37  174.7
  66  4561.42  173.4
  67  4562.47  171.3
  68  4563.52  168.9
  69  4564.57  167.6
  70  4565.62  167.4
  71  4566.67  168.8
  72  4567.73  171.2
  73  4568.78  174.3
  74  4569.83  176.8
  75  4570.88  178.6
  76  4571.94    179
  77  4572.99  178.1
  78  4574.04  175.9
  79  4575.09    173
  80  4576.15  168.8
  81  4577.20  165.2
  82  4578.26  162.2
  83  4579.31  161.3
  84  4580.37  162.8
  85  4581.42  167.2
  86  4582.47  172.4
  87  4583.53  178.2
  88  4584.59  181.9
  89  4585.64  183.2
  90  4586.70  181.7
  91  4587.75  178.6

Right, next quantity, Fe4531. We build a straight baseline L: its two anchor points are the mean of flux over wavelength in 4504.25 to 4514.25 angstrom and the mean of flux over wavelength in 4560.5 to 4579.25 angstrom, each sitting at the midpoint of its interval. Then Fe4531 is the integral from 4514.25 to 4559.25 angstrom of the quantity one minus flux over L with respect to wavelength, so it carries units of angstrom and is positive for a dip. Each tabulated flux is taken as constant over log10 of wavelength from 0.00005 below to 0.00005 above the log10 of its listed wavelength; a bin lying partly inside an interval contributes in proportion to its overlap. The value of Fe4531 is 1.7 angstrom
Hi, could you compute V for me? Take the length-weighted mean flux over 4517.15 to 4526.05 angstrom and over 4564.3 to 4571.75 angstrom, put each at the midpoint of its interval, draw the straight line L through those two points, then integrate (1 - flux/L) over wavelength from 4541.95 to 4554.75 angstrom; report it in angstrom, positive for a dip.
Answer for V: 0.25 angstrom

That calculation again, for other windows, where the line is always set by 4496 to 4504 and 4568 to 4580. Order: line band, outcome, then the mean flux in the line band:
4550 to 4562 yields 0.1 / 168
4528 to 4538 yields 0.6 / 155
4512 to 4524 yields -0.2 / 165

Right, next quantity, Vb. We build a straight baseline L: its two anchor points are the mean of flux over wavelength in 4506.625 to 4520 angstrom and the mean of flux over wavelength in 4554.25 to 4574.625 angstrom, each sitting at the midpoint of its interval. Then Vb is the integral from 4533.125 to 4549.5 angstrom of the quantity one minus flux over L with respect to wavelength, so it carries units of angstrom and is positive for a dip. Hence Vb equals 0.6 angstrom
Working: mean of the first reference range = 167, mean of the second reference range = 172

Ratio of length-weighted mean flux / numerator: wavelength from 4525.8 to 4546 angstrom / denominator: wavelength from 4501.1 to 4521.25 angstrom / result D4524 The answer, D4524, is 1.0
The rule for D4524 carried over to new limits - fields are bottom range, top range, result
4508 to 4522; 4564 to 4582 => 1.02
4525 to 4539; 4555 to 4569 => 1.10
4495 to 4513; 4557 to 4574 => 1.07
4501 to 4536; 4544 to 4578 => 1.05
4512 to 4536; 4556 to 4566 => 1.08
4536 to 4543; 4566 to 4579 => 1.04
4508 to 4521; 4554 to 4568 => 1.02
